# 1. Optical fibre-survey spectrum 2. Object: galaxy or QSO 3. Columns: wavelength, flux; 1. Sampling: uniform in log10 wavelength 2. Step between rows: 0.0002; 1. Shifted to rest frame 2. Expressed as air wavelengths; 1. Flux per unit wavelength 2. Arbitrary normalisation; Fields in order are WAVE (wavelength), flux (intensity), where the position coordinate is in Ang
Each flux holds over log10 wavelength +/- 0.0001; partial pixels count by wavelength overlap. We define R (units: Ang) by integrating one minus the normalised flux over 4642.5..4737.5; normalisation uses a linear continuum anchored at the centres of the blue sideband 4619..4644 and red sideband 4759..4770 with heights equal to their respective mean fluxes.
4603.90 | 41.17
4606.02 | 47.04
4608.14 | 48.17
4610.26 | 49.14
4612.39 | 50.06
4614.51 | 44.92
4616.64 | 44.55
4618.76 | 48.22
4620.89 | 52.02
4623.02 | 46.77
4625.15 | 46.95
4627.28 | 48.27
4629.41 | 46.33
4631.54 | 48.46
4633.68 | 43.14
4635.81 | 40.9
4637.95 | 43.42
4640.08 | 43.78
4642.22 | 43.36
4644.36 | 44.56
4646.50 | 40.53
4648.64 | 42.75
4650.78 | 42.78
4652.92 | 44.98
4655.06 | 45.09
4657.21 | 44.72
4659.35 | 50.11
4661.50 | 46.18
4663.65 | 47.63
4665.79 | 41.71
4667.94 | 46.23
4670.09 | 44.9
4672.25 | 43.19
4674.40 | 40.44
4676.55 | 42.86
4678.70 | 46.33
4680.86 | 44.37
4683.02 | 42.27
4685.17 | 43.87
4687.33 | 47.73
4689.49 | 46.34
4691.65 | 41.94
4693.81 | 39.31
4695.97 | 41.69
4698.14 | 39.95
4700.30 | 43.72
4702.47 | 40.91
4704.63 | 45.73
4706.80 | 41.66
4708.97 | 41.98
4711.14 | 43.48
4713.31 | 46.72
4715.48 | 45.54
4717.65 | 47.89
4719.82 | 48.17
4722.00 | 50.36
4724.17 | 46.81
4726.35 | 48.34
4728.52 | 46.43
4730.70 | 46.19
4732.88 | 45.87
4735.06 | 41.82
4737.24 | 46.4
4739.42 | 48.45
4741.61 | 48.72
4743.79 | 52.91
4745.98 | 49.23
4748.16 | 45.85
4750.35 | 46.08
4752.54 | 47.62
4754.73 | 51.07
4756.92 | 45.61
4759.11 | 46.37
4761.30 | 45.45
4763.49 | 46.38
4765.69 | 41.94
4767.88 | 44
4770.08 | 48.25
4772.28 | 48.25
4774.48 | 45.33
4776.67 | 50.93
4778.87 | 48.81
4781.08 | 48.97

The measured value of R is 1.9 Ang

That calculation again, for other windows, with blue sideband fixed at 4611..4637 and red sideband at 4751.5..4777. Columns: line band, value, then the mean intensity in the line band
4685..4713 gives 2.20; 43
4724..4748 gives -0.35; 47.3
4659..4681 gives 0.91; 44.7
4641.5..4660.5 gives 0.96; 44.3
